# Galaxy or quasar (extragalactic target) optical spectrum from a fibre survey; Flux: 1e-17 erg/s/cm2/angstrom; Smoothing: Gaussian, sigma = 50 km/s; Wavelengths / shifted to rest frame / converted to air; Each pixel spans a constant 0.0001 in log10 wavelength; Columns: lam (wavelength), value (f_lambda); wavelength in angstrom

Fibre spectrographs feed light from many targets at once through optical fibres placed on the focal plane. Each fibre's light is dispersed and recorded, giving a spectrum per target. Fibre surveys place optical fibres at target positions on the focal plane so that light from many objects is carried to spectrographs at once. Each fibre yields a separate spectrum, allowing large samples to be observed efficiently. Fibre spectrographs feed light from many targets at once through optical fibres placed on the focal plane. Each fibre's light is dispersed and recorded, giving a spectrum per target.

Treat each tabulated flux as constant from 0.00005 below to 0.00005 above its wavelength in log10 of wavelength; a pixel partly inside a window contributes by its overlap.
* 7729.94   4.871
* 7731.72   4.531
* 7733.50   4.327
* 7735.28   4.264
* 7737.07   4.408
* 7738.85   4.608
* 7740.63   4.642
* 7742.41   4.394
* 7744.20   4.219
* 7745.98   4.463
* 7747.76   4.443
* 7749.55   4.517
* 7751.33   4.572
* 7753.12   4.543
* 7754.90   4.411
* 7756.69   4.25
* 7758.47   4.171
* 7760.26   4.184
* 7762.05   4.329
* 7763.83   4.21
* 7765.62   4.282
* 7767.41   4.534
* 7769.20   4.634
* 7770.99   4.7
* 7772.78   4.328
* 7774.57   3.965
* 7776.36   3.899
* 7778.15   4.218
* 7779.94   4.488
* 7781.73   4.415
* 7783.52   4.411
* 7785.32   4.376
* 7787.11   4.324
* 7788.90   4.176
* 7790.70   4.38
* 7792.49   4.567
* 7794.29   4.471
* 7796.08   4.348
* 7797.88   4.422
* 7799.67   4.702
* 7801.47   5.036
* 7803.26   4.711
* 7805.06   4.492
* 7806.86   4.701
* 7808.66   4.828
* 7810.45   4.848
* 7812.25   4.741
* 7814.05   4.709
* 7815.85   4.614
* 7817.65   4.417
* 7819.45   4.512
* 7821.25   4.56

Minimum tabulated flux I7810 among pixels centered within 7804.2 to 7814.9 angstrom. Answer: 4.492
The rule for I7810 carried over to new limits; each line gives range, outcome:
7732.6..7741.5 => 4.264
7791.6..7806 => 4.348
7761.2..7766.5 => 4.21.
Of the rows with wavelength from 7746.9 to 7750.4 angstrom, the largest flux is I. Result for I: 4.517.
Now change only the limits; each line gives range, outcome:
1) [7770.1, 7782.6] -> 4.7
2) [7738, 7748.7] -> 4.642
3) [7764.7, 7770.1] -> 4.634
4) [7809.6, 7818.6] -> 4.848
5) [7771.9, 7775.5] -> 4.328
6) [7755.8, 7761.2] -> 4.25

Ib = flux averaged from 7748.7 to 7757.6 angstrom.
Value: 4.46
